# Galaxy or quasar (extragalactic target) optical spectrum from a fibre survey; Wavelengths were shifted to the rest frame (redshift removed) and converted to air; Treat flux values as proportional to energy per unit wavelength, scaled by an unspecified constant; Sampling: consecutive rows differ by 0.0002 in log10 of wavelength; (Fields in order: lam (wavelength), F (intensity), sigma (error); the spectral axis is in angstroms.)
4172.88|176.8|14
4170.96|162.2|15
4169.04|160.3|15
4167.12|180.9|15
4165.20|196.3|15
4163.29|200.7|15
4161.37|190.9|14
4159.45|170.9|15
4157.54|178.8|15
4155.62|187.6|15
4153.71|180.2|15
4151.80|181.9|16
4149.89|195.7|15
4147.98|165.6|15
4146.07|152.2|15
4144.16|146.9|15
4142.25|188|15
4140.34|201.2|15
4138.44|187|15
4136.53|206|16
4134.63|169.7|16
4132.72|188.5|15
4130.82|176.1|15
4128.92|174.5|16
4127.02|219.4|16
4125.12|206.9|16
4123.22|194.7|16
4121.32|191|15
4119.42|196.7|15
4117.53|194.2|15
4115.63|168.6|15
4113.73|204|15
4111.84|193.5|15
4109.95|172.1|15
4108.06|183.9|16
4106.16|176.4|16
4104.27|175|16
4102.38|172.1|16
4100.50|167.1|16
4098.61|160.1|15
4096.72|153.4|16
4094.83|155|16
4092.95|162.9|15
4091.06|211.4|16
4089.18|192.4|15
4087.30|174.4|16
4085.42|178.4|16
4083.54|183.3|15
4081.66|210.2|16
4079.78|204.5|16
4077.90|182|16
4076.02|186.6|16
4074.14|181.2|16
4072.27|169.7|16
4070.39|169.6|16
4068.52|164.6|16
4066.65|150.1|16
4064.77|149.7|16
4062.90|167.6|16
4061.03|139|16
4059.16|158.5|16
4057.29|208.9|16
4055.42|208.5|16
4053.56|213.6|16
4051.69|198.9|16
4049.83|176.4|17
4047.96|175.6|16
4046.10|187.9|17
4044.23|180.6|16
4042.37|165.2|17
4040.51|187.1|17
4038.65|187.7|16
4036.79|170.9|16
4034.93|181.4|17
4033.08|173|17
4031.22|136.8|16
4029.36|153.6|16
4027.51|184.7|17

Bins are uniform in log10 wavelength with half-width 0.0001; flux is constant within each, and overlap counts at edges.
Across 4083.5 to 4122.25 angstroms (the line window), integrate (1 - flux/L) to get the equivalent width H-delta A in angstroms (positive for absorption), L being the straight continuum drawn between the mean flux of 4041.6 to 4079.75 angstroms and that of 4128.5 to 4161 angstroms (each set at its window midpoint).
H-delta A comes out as -0.14 angstroms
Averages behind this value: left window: 177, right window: 180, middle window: 179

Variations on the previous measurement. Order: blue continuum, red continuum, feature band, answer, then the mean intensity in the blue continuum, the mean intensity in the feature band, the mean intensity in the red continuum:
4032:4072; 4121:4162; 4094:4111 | 1.2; 177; 169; 184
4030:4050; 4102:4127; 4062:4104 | 1.7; 174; 175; 188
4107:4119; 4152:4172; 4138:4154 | 0.5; 186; 177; 181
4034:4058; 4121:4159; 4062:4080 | 1.5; 188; 171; 184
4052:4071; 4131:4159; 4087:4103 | 0.4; 174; 172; 180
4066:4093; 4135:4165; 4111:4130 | -1.2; 182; 194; 182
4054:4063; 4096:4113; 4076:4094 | -1.3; 179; 189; 173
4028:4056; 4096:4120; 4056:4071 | 1.2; 180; 164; 178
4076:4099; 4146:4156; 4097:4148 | -0.7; 181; 183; 179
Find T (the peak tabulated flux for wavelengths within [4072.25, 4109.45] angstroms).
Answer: 211.4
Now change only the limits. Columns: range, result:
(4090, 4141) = 219.4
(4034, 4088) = 213.6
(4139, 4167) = 201.2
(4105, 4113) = 193.5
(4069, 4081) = 204.5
